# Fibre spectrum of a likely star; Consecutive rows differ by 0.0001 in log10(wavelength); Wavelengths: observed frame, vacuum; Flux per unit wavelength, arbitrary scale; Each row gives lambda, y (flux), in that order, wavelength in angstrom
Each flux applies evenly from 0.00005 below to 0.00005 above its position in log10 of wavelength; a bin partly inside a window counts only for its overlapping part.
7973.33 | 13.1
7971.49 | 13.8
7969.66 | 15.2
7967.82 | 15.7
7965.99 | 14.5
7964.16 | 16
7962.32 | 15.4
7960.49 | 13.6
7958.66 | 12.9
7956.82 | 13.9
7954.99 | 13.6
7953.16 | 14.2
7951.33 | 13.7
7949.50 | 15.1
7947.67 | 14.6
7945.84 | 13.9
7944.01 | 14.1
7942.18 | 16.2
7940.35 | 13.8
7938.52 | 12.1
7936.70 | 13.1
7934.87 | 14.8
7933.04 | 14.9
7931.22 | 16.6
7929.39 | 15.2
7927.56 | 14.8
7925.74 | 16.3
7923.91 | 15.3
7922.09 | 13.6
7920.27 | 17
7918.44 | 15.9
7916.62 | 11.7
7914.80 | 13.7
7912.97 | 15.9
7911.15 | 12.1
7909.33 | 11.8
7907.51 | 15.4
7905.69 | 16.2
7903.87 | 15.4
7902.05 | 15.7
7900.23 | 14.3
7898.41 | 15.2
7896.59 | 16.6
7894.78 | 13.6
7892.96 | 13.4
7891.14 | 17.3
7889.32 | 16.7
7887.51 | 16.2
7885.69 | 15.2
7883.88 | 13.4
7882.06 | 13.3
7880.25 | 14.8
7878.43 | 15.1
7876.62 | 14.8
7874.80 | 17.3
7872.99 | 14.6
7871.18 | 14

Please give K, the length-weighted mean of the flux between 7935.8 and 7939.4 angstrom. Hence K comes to 12.6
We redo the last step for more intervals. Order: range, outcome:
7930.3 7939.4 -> 14.3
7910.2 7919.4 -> 13.9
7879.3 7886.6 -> 14.2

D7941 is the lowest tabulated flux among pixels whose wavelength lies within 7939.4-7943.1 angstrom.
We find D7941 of 13.8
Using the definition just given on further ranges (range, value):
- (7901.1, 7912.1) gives 11.8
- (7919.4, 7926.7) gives 13.6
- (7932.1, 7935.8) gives 14.8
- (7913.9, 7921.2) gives 11.7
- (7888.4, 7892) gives 16.7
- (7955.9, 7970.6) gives 12.9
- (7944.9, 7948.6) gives 13.9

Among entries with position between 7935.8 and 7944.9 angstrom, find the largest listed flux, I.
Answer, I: 16.2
